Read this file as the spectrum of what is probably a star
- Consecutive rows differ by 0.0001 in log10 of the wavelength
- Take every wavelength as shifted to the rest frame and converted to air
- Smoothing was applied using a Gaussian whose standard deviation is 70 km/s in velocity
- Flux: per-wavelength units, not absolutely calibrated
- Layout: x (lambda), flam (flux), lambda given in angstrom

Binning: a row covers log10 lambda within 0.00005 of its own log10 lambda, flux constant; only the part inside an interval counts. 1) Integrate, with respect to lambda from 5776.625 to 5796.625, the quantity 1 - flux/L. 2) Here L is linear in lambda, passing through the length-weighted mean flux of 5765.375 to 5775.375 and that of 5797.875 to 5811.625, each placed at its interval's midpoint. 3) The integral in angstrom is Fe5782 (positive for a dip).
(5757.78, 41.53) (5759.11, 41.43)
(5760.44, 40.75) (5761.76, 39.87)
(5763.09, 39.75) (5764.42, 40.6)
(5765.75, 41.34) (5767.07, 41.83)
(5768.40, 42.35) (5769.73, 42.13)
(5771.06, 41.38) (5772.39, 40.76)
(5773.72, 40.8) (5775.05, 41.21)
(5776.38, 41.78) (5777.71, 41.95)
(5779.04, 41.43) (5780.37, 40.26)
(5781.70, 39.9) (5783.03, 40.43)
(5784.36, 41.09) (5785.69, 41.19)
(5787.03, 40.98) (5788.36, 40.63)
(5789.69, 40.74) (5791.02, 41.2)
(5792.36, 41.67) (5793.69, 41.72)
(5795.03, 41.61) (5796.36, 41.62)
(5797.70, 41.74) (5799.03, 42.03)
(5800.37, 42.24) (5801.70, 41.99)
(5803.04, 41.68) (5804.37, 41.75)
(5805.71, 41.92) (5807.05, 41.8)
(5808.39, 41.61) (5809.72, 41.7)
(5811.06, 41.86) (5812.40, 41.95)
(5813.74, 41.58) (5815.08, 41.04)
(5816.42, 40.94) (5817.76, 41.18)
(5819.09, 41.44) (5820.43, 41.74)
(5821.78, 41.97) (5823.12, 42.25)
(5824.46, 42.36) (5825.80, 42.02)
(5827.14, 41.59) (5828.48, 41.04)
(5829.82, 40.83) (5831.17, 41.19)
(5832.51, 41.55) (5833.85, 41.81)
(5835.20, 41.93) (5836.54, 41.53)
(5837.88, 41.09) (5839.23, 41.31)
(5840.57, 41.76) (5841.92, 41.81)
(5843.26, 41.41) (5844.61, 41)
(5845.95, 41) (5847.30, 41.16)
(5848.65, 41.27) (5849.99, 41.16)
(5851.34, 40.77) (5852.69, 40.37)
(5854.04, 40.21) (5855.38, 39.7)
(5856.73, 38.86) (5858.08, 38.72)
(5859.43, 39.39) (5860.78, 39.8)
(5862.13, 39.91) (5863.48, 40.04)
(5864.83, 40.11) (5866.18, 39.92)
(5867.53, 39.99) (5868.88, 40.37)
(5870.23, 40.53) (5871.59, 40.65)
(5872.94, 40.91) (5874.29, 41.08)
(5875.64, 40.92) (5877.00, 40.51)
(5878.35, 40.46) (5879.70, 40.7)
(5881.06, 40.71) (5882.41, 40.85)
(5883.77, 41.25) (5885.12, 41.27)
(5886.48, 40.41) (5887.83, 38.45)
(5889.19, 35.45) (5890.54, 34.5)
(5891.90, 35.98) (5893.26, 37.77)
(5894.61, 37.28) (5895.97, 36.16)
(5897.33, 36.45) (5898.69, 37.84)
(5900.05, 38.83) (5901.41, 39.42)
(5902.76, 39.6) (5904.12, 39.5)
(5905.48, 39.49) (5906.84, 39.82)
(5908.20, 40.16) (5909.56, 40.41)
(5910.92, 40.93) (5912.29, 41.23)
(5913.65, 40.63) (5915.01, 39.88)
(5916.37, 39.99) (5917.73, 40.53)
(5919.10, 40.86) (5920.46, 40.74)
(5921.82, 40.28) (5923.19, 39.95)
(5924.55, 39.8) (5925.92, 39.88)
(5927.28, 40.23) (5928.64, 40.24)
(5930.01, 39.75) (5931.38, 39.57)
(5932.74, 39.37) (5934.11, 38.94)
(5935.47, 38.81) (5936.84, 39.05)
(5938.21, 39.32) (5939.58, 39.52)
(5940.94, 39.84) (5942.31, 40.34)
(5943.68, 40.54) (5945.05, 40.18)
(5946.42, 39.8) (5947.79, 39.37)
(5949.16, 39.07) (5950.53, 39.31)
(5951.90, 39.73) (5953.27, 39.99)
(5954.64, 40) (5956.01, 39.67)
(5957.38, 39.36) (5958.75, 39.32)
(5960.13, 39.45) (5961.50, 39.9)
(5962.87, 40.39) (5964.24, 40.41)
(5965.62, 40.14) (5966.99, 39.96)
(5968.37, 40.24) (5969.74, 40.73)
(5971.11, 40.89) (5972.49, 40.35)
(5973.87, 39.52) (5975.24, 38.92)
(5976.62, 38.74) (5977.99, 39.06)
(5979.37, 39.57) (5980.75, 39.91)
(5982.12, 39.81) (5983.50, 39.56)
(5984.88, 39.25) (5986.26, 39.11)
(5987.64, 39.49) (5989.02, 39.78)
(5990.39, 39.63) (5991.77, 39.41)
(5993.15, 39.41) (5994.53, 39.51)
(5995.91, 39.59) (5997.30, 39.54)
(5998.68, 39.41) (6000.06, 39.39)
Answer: 0.3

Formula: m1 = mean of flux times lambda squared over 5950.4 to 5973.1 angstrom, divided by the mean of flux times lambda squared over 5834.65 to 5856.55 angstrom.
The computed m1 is 1.01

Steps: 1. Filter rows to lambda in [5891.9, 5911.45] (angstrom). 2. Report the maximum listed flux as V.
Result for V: 40.93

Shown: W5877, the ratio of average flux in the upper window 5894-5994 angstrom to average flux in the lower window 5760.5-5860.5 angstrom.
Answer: 1.0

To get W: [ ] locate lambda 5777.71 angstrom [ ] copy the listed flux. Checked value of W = 41.95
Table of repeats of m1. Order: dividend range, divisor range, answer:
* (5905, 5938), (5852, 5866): 1.03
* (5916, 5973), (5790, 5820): 1.00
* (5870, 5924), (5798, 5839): 0.98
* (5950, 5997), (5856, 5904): 1.04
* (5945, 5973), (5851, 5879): 1.03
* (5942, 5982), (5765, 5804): 1.02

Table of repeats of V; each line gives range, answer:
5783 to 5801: 42.24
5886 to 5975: 41.23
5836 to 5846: 41.81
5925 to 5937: 40.24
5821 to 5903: 42.36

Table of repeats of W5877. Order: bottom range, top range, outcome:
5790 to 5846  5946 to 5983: 0.96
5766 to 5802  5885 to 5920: 0.94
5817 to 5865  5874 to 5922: 0.96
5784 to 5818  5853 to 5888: 0.97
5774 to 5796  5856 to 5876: 0.97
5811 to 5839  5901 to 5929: 0.97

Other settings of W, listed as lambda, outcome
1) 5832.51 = 41.55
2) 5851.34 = 40.77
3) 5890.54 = 34.5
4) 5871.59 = 40.65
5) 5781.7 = 39.9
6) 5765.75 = 41.34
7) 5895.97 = 36.16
